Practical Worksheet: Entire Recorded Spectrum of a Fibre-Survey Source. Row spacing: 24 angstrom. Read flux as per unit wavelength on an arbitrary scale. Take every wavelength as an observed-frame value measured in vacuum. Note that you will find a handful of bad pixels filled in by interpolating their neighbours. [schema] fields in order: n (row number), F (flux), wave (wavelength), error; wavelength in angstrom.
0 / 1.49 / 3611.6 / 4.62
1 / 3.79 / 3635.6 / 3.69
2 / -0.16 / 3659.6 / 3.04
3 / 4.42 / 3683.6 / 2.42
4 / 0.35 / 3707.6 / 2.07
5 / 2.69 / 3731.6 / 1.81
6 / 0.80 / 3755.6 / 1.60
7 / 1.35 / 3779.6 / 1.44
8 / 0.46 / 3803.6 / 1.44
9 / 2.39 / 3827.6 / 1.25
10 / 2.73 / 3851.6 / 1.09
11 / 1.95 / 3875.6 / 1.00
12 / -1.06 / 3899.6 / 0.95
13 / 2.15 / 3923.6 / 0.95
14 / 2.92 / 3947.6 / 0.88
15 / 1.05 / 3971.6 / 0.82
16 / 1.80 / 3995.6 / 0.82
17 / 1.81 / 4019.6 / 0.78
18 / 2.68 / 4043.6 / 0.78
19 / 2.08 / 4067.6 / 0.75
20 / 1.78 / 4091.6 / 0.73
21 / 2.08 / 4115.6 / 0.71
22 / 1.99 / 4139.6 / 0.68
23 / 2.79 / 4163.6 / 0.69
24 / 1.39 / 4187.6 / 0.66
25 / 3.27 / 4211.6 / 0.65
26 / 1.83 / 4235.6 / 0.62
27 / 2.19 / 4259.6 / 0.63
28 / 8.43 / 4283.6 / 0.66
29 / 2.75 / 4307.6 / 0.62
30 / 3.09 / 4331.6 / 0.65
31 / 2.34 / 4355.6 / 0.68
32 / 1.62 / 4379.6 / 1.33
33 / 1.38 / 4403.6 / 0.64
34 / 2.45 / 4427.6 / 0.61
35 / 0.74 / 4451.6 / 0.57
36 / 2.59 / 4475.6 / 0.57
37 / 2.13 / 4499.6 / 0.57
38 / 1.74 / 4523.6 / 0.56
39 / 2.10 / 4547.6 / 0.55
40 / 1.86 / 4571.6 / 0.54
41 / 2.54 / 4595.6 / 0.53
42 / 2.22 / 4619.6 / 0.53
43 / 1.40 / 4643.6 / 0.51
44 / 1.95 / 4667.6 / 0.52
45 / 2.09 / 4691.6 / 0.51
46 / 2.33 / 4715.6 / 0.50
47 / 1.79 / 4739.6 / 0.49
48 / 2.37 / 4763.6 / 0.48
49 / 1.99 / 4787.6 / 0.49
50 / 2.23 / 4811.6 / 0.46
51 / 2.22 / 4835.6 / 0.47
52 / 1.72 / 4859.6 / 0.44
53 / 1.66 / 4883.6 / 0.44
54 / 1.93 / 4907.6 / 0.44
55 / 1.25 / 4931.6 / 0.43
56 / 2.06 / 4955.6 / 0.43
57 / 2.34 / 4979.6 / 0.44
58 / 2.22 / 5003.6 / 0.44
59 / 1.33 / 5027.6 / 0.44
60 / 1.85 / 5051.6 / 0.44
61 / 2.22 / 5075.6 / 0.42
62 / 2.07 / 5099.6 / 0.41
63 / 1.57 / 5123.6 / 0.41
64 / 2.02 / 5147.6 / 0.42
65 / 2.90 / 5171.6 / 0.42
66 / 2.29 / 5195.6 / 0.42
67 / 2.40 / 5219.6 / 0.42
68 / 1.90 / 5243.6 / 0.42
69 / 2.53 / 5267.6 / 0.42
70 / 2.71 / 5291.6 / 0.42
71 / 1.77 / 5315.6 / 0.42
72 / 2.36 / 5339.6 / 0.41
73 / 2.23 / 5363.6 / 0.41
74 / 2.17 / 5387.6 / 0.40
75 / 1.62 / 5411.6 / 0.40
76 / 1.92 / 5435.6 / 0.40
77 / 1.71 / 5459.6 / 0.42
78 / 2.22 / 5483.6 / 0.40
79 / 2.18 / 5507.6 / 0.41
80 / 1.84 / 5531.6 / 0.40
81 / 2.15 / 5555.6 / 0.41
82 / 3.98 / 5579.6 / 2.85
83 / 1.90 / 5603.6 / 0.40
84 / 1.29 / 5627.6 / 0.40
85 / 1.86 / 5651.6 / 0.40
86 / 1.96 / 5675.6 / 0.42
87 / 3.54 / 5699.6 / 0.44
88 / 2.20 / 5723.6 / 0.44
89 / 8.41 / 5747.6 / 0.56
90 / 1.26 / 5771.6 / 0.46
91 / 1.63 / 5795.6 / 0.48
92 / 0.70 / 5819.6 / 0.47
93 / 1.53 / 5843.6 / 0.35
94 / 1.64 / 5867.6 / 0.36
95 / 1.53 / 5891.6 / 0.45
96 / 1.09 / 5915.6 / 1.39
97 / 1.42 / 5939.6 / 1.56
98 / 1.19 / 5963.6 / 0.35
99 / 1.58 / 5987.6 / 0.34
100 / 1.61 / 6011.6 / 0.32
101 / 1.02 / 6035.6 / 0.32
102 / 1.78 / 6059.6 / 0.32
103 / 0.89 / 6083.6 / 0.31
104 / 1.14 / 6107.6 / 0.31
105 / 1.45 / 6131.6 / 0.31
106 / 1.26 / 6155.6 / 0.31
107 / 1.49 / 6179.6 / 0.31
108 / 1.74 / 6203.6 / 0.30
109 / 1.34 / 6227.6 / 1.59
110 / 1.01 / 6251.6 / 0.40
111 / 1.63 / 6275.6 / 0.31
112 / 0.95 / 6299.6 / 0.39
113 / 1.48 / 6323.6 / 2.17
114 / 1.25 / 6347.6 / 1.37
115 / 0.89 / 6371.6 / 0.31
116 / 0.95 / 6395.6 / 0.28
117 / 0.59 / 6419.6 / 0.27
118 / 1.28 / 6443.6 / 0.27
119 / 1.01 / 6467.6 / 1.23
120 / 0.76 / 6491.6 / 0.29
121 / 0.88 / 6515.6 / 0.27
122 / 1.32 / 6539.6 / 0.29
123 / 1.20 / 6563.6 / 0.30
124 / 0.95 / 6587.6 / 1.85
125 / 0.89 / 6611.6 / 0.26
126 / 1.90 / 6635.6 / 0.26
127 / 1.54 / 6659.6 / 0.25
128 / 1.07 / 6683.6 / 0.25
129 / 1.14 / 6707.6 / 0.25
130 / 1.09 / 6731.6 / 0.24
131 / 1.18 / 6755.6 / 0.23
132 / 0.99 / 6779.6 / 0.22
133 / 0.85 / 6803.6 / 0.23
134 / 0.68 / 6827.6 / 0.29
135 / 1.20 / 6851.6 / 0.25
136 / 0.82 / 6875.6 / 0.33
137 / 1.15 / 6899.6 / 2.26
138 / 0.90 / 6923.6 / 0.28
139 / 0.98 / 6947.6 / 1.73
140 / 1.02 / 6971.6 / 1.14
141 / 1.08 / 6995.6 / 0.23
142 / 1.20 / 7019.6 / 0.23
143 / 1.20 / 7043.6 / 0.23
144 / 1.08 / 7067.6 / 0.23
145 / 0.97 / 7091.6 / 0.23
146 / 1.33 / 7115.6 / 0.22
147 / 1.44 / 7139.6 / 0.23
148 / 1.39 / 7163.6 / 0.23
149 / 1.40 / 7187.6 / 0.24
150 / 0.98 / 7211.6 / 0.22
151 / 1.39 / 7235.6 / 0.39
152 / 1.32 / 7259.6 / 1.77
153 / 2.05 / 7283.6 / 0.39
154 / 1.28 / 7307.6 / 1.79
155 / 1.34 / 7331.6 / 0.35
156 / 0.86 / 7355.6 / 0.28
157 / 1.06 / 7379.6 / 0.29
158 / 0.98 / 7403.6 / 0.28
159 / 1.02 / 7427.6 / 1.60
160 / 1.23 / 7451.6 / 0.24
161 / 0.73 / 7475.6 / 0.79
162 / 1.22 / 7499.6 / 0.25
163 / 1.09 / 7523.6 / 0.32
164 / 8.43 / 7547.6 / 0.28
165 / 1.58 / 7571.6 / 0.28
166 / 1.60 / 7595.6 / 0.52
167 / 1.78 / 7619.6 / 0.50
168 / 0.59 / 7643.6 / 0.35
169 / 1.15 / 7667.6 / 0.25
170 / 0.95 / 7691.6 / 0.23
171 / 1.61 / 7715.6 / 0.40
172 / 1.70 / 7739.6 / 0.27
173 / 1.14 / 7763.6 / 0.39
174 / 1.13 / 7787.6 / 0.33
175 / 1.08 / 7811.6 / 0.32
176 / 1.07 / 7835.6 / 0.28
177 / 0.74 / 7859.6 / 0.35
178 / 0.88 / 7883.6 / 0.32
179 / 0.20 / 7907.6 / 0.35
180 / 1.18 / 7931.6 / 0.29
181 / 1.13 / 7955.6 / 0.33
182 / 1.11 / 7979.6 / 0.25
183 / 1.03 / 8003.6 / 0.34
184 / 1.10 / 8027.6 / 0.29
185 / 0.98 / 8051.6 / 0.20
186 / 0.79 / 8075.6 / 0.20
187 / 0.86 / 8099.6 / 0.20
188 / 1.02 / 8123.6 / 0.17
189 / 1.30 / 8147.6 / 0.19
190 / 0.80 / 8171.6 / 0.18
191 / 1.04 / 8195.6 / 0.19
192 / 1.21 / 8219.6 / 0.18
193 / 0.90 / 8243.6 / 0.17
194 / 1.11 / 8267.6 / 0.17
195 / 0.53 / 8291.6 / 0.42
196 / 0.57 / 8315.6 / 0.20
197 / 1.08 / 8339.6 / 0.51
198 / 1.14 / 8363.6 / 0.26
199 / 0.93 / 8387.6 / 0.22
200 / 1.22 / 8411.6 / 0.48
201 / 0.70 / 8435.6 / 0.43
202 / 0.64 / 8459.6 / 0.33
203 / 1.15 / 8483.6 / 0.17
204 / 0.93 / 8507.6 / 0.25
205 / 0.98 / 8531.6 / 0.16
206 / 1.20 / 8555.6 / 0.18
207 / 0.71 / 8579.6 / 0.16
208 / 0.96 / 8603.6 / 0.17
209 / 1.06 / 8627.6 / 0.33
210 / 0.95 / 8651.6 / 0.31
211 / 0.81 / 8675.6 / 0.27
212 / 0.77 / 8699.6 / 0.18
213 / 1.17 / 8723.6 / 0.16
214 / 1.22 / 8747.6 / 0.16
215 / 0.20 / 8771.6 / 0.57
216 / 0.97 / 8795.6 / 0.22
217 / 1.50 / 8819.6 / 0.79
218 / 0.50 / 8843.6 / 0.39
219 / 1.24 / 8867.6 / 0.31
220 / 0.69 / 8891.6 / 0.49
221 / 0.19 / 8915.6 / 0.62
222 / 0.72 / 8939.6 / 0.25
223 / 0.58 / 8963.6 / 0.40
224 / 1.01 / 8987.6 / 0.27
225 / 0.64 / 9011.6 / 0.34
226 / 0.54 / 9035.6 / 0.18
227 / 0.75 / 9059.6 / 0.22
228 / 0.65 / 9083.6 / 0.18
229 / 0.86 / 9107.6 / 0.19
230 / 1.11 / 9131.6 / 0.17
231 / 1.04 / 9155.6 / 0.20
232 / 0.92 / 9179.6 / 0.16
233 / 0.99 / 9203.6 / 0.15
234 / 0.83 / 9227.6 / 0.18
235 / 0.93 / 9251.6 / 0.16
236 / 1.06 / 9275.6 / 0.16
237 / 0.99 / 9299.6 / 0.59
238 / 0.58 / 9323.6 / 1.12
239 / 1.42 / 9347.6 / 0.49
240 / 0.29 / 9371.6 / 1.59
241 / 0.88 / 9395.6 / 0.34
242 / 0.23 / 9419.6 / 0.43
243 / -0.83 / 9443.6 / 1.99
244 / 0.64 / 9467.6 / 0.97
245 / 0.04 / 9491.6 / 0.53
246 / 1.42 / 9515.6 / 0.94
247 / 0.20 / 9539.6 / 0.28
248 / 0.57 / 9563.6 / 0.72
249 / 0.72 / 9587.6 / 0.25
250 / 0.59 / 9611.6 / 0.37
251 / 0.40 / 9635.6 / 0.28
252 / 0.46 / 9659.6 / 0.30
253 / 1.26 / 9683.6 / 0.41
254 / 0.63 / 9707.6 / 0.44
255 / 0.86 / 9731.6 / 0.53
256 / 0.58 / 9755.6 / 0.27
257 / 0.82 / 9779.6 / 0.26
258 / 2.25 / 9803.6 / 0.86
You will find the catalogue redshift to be 0.15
